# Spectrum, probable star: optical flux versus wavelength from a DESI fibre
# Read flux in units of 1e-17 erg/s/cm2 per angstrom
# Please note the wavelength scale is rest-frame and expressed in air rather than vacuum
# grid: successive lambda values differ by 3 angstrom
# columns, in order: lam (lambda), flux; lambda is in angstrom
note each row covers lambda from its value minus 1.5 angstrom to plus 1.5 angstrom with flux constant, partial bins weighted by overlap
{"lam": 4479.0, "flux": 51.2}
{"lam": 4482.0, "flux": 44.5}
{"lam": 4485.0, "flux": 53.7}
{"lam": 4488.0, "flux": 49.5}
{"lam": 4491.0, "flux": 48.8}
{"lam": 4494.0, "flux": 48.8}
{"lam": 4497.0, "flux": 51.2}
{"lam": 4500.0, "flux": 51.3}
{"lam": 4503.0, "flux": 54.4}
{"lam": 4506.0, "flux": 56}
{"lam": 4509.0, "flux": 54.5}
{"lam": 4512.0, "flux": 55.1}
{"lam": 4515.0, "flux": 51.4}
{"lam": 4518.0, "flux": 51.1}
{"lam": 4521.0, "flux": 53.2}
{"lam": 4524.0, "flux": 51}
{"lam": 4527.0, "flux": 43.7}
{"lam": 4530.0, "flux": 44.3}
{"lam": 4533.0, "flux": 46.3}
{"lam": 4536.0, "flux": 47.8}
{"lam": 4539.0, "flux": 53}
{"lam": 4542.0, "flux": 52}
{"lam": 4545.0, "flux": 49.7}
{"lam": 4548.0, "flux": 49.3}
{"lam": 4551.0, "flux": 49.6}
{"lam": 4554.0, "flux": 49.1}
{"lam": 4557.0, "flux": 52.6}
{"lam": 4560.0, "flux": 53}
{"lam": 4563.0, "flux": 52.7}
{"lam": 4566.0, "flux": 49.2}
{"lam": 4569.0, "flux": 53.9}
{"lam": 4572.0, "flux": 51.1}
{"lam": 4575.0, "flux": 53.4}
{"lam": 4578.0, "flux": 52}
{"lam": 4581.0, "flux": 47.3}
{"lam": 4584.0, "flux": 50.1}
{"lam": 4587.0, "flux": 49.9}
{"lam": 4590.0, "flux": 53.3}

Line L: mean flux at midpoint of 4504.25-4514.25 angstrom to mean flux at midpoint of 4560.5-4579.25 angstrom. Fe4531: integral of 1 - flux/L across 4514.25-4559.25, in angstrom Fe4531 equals 3.34 angstrom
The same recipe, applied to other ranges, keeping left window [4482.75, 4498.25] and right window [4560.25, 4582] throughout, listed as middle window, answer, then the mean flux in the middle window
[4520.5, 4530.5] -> 0.56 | 47.9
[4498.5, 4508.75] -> -0.74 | 54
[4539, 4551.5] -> 0.14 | 50.5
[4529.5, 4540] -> 0.61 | 47.9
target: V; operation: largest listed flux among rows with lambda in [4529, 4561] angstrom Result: 53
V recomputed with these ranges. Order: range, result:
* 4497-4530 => 56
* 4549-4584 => 53.9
